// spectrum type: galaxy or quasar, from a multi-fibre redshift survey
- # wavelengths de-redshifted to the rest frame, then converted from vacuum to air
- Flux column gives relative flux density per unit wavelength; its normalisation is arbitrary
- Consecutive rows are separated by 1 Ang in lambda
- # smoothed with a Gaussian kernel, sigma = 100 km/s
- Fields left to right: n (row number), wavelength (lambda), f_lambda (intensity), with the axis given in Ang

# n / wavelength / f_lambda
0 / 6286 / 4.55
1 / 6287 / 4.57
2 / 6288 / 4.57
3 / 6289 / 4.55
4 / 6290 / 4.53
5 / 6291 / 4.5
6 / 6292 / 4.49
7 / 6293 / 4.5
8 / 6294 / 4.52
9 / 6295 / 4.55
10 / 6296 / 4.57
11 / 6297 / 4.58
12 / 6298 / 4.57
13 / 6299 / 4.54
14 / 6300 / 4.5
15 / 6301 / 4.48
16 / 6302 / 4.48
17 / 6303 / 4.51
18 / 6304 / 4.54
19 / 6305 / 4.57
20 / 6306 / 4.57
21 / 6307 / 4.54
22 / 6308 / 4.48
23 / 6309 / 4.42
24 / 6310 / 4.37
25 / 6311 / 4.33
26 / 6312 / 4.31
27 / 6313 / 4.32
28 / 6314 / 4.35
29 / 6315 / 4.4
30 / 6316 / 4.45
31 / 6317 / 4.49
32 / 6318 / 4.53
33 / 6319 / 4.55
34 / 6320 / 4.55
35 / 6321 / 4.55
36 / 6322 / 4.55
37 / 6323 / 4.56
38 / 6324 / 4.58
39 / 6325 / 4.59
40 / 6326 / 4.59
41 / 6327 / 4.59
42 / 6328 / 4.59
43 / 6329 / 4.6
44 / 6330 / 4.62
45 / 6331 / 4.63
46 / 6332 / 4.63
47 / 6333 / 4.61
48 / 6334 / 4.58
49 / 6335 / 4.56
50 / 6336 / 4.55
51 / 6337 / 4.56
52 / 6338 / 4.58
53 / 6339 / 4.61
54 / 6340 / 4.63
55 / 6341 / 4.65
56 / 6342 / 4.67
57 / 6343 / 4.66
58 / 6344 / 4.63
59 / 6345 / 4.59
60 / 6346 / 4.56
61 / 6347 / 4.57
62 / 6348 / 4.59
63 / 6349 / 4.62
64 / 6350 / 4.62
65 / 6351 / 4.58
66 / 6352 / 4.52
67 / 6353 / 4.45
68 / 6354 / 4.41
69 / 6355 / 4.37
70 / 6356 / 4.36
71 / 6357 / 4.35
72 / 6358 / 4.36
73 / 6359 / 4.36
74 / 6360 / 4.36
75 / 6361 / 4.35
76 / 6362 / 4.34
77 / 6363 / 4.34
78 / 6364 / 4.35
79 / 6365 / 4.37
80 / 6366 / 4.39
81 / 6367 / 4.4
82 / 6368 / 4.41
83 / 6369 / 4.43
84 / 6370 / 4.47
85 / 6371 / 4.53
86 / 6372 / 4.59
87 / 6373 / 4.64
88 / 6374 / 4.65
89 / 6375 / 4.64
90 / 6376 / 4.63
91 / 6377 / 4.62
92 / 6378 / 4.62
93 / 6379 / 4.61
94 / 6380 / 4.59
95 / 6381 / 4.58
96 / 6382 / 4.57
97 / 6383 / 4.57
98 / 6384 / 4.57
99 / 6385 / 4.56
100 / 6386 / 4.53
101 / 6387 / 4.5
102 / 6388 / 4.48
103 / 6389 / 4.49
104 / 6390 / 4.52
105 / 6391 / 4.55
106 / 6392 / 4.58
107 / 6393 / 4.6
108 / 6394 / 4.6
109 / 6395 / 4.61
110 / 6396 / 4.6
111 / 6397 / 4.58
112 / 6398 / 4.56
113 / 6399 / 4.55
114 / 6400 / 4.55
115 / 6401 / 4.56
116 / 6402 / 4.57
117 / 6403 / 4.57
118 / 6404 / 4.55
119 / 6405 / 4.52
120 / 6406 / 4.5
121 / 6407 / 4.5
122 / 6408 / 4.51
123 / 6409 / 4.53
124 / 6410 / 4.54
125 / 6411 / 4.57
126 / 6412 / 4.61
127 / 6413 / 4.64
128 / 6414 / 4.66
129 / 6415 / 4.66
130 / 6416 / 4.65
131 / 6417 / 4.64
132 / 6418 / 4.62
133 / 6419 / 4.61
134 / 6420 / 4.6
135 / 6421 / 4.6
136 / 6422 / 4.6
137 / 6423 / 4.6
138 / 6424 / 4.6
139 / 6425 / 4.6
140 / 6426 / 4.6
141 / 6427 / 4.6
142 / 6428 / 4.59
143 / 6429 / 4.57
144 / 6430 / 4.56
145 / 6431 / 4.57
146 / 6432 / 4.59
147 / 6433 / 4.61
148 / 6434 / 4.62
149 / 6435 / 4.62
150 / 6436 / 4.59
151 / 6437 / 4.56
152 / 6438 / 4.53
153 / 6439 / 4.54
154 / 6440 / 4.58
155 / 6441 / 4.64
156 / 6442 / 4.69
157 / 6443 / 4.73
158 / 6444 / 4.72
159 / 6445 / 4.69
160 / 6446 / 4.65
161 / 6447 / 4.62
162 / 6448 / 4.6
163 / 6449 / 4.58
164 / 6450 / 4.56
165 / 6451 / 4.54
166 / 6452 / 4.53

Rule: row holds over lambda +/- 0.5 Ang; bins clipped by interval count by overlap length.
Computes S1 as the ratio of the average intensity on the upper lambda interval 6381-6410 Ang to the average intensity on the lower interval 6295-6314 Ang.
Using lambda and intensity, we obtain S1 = 1.02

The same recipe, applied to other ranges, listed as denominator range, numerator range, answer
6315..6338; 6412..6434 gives 1.01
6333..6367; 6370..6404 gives 1.02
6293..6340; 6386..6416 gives 1.01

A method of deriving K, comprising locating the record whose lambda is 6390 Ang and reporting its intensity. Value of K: 4.52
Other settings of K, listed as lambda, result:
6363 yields 4.34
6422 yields 4.6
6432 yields 4.59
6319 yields 4.55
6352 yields 4.52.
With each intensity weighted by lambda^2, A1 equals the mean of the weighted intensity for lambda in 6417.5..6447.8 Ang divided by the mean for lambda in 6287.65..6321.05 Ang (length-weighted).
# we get 1.1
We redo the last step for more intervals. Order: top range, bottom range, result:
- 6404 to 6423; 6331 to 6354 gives 1.02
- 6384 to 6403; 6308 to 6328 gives 1.04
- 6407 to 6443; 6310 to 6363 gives 1.05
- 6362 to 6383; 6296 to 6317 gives 1.03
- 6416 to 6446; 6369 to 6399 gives 1.02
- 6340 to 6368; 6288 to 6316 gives 1.01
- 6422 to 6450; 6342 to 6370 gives 1.06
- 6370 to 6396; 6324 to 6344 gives 1.01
